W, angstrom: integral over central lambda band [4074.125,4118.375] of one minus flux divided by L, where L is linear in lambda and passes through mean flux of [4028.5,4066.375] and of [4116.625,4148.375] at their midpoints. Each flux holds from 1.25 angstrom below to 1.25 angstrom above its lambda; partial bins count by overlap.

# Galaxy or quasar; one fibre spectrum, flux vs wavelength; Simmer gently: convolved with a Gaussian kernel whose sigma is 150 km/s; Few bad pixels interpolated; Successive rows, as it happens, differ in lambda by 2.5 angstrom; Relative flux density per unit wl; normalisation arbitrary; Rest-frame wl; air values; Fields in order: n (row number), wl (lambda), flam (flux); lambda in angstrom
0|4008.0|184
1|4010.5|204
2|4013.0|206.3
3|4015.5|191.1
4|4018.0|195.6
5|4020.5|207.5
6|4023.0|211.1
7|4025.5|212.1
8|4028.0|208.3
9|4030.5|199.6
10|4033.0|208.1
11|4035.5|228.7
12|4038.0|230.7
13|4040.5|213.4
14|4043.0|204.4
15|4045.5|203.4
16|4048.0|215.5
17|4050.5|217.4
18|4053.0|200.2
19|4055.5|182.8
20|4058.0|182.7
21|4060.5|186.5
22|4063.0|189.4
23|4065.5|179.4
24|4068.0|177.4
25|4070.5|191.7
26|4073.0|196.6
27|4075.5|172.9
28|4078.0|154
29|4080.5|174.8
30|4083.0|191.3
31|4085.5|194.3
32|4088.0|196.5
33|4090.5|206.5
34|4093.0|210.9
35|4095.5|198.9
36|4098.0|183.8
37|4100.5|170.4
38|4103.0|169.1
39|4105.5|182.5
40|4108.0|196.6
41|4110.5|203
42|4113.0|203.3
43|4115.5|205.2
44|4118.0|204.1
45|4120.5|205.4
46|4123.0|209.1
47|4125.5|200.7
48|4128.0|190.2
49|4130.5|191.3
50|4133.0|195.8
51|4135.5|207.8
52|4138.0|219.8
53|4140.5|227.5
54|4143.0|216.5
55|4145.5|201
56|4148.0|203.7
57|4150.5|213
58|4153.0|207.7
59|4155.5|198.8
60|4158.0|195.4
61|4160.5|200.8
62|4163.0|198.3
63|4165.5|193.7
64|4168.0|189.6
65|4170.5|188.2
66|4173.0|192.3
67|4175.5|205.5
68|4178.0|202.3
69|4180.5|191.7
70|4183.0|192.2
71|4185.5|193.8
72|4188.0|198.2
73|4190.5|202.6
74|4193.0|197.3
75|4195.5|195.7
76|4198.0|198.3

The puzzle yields 3.2 angstrom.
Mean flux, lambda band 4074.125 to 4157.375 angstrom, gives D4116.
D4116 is 197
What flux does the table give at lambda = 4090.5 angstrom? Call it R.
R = 206.5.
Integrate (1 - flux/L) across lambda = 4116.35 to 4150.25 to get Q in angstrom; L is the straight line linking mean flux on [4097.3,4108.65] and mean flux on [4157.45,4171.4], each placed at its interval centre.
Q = -3.4 angstrom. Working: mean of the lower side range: 179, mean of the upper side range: 194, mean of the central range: 206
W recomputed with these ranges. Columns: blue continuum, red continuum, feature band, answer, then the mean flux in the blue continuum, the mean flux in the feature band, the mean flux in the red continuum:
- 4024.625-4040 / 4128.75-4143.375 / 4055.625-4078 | 3.1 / 215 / 183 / 209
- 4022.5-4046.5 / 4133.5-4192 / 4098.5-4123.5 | 1.4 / 212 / 194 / 202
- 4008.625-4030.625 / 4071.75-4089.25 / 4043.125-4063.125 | -0.6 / 204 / 198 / 183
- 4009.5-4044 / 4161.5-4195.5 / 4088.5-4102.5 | 0.7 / 209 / 193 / 196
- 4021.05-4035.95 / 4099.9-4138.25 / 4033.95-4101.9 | 3.3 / 210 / 195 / 197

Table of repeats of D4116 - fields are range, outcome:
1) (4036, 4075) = 198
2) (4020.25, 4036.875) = 211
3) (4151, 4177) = 198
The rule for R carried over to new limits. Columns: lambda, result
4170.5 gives 188.2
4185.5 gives 193.8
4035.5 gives 228.7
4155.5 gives 198.8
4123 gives 209.1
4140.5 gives 227.5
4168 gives 189.6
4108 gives 196.6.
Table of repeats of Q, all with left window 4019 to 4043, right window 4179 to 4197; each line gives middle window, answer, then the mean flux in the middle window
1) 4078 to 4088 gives 1.1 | 184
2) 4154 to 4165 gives 0.0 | 198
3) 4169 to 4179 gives 0.0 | 197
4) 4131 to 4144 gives -0.7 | 212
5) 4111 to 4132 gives 0.2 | 201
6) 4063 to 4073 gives 1.1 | 185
